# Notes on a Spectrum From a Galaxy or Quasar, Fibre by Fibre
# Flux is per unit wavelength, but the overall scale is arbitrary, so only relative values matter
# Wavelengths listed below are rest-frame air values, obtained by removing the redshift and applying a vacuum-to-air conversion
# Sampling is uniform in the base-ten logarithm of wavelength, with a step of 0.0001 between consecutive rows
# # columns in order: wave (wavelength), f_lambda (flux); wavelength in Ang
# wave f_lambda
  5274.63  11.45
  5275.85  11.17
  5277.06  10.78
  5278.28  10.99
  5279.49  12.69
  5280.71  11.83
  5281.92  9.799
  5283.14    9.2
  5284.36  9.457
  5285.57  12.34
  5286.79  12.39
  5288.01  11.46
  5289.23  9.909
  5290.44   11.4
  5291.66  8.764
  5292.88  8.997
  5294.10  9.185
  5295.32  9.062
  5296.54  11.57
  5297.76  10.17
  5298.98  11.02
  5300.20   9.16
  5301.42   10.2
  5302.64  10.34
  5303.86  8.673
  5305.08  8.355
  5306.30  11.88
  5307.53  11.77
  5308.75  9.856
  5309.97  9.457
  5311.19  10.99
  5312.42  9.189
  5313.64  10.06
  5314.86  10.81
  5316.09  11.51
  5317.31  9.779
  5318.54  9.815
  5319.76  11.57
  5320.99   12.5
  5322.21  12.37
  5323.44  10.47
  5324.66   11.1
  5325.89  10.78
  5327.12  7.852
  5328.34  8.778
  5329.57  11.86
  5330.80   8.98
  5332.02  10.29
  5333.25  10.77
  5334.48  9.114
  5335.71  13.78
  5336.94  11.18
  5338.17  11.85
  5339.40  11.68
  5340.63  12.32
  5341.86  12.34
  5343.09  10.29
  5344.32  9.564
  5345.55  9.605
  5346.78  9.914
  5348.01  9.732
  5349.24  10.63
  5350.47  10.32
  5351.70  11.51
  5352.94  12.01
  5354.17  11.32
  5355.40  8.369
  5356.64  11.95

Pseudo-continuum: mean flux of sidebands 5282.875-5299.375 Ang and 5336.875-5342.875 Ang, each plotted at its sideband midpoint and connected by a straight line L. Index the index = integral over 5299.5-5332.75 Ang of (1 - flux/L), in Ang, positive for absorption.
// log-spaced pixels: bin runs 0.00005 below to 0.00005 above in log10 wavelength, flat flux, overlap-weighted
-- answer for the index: 2.4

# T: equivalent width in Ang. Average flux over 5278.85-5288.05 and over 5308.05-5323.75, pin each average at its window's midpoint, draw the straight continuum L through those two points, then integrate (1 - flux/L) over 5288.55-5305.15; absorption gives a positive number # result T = 1.68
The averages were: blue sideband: 11.1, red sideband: 10.7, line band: 9.83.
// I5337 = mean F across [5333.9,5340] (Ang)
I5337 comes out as 11.5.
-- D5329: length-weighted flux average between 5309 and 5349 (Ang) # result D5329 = 10.6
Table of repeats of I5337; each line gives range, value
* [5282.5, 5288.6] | 11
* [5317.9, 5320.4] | 10.7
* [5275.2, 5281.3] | 11.5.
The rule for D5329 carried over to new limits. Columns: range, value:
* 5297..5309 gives 10.2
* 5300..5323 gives 10.5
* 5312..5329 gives 10.5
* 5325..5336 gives 10.2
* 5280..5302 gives 10.3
